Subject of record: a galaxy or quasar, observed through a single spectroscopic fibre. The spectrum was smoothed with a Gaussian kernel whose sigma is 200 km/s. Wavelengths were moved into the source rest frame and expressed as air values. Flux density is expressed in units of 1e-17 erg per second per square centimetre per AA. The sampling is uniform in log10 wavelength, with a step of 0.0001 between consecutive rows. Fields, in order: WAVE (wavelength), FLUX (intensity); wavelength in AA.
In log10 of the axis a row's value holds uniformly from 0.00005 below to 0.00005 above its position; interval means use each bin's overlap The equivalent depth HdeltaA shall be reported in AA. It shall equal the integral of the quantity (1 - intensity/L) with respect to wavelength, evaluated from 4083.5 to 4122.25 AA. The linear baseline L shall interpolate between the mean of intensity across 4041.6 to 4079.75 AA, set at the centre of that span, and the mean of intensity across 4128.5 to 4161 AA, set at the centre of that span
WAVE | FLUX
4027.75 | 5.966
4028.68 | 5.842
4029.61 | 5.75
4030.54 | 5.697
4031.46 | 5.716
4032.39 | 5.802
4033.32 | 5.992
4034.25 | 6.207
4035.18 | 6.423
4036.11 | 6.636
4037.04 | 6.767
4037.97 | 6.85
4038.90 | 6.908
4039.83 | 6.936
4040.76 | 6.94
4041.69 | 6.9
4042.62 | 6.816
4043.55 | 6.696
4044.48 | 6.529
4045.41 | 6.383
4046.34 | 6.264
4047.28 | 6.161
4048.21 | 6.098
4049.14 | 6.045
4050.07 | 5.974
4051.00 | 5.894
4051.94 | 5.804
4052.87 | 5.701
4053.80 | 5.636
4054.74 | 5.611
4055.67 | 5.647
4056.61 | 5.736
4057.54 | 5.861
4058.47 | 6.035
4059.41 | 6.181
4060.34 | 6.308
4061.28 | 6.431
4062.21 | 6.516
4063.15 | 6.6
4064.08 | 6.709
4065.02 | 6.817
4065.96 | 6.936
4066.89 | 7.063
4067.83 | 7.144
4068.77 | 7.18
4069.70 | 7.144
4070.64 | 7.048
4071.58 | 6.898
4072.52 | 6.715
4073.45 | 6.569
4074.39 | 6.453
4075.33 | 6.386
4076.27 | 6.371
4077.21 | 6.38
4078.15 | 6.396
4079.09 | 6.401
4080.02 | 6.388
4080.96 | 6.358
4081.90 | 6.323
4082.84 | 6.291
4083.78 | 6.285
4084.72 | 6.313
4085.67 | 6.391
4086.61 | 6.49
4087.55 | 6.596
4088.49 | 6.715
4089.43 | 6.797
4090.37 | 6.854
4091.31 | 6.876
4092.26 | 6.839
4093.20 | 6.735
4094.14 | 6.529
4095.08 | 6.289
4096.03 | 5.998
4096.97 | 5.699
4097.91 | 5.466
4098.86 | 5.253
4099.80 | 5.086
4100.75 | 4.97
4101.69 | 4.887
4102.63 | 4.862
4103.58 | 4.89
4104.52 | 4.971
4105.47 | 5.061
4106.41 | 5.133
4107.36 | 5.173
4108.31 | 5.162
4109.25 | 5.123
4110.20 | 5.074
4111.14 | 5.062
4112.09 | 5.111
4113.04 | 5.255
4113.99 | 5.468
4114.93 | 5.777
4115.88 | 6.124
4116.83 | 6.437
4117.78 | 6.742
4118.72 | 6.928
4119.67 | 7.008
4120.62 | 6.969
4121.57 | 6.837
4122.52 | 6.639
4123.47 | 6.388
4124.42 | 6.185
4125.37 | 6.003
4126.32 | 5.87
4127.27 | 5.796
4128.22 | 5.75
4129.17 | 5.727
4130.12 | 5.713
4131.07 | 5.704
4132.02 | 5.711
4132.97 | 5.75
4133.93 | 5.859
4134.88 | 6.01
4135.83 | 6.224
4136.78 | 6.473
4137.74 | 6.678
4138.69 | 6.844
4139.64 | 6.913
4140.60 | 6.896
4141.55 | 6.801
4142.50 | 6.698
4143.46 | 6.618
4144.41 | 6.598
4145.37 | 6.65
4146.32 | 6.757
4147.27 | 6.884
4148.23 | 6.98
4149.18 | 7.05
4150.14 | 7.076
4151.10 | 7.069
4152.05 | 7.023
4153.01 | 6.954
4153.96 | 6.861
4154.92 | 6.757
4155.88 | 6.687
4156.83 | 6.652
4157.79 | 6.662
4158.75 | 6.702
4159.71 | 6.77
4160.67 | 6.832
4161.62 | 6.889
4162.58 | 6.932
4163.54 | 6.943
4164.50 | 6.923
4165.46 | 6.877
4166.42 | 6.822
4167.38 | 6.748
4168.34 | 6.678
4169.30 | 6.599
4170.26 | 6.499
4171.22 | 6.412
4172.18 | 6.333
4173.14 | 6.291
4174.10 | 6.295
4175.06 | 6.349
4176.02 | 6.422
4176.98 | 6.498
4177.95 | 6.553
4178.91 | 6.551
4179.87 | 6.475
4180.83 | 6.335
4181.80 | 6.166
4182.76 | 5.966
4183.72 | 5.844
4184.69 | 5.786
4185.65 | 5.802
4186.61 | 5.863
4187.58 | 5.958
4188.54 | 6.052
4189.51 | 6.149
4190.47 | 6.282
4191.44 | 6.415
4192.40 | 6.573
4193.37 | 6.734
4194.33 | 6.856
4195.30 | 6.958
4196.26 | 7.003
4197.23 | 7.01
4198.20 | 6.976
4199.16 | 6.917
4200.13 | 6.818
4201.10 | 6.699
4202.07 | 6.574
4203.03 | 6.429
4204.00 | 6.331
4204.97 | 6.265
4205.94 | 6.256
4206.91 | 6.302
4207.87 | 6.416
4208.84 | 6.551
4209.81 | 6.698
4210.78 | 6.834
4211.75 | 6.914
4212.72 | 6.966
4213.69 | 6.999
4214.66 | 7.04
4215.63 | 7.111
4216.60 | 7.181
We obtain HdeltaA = 3.4 AA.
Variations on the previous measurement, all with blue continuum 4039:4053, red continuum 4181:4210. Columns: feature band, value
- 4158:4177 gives -0.7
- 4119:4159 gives -0.7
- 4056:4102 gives 0.0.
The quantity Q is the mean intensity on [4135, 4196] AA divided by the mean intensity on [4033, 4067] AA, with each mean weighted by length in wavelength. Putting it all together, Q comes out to 1.04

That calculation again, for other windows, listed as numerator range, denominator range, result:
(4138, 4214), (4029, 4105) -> 1.05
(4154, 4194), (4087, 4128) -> 1.10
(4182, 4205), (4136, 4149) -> 0.95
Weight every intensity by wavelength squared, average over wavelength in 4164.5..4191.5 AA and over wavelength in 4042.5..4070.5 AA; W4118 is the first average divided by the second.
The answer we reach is 1.06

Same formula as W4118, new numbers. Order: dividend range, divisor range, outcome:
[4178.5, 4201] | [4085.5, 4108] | 1.15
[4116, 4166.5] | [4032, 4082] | 1.07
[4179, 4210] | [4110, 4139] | 1.09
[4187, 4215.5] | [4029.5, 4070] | 1.12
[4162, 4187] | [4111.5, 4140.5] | 1.07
